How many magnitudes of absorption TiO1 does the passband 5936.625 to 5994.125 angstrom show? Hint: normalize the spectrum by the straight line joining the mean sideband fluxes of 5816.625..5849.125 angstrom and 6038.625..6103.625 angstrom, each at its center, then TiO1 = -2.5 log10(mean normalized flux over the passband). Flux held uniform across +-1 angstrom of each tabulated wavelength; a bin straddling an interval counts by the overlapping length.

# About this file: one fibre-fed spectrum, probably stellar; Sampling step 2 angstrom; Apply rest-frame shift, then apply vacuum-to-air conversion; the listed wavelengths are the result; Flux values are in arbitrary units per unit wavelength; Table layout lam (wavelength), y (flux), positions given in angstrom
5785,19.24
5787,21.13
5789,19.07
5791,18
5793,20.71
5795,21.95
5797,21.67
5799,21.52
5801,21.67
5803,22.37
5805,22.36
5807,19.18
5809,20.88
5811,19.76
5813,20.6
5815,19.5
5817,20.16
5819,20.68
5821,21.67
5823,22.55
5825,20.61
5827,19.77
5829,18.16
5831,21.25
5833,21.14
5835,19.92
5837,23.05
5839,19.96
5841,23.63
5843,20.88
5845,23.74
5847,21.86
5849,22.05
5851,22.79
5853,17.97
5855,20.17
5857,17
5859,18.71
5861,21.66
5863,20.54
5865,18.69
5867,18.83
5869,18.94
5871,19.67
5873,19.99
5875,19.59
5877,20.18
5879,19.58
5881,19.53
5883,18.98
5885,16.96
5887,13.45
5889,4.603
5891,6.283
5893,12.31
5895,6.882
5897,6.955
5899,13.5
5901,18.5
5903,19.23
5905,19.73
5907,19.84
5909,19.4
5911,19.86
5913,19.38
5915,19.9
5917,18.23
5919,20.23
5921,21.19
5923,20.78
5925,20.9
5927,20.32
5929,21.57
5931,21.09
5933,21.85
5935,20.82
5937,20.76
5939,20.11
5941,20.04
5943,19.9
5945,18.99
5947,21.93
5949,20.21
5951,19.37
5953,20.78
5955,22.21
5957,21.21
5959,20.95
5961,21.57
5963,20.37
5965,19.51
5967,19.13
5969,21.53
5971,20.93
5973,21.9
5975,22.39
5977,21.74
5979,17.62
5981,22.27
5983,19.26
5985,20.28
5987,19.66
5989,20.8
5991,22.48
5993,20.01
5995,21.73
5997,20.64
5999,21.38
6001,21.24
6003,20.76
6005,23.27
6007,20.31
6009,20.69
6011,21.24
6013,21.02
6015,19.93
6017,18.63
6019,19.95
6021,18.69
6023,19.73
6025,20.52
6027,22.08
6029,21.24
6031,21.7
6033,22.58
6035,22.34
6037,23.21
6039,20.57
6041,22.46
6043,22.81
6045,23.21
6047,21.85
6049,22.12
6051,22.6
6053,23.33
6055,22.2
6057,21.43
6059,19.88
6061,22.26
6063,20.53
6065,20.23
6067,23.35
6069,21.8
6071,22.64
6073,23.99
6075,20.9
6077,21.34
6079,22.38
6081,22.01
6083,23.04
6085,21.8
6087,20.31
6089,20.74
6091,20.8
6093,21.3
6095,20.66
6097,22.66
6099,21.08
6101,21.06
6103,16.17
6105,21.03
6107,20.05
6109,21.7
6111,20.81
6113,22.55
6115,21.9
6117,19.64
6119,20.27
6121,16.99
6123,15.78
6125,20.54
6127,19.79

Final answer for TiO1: 0.04 mag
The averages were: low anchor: 21.2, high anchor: 21.7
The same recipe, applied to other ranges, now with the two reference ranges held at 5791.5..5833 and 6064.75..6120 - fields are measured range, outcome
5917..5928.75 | 0.025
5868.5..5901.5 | 0.367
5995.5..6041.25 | 0.007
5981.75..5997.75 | 0.026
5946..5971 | 0.018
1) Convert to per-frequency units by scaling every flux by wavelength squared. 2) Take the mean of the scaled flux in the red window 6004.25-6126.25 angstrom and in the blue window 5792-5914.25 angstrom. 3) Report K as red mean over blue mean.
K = 1.19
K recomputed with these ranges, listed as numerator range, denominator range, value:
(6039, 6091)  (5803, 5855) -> 1.13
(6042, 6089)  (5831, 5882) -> 1.15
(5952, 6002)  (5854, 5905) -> 1.31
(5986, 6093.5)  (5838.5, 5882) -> 1.12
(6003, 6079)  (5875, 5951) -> 1.25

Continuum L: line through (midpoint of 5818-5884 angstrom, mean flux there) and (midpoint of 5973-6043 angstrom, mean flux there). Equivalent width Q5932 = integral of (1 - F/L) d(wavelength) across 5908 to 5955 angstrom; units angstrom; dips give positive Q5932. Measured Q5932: 0.8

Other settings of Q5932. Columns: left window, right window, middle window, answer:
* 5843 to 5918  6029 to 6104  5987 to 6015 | -1.08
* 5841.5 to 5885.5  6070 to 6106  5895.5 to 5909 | 2.71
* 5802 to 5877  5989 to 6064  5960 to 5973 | 0.30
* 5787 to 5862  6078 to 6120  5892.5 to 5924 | 5.34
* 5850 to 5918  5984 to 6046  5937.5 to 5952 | -0.78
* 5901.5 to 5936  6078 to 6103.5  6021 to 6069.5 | -1.96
